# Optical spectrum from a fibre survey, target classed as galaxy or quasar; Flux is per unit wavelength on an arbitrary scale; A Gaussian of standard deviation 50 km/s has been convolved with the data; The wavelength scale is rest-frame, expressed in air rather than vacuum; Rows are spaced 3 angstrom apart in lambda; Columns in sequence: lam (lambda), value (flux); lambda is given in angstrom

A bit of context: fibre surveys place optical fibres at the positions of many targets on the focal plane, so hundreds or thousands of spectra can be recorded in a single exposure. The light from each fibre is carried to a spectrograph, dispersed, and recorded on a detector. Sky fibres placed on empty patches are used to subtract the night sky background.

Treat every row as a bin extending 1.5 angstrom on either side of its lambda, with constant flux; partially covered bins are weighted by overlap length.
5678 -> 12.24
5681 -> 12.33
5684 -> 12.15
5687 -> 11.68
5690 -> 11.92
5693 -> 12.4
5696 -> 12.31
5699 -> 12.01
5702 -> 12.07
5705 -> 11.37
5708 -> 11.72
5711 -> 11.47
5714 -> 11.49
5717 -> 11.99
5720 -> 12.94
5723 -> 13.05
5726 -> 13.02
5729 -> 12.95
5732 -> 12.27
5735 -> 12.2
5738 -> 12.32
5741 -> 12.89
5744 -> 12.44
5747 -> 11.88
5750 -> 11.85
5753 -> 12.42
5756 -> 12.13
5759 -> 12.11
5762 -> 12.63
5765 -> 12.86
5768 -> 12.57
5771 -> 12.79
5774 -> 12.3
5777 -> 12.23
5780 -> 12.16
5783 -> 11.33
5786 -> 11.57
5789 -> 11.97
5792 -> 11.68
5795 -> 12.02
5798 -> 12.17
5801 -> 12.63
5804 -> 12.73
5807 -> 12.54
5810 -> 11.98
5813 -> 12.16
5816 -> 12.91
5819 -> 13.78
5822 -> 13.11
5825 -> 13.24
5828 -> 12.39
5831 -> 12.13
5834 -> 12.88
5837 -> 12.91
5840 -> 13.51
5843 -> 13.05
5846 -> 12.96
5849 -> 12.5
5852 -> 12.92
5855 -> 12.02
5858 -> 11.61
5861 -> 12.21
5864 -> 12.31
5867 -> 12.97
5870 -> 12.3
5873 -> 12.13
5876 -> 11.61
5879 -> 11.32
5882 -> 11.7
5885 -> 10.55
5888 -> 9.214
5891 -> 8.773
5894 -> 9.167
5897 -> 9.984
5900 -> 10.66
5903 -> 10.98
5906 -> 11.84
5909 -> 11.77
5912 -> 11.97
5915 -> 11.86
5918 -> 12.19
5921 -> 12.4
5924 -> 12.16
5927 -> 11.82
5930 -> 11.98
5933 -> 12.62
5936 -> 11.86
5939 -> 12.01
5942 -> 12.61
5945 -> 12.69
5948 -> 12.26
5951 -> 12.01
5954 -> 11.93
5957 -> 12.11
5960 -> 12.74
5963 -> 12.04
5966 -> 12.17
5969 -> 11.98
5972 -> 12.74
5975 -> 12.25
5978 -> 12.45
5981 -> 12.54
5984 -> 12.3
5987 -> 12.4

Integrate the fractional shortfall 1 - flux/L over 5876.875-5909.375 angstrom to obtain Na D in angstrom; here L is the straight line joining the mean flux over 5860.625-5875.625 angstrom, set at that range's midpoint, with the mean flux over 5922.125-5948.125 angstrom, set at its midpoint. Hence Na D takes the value 4.7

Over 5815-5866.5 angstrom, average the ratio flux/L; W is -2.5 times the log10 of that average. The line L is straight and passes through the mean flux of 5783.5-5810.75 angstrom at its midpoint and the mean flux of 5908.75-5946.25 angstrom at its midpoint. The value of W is -0.05 mag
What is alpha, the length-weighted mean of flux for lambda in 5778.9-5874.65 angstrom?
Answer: 12.5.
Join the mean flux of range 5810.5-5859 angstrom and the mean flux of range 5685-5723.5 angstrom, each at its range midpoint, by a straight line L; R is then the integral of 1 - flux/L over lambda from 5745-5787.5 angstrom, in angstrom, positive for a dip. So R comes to 0.5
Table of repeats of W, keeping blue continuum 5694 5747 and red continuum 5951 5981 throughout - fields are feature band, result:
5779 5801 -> 0.033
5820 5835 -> -0.045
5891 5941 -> 0.069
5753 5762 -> 0.000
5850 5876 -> -0.001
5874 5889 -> 0.120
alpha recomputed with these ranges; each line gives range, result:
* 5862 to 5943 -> 11.5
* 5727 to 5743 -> 12.5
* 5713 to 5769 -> 12.4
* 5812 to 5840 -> 12.9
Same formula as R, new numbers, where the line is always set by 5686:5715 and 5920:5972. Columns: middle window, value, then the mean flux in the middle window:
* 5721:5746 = -1.54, 12.6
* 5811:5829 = -1.33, 12.9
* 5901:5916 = 0.63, 11.6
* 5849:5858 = -0.19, 12.3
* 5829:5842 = -0.86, 12.8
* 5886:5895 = 2.23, 9.13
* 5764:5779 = -0.71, 12.5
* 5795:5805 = -0.36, 12.4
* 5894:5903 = 1.41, 10.2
